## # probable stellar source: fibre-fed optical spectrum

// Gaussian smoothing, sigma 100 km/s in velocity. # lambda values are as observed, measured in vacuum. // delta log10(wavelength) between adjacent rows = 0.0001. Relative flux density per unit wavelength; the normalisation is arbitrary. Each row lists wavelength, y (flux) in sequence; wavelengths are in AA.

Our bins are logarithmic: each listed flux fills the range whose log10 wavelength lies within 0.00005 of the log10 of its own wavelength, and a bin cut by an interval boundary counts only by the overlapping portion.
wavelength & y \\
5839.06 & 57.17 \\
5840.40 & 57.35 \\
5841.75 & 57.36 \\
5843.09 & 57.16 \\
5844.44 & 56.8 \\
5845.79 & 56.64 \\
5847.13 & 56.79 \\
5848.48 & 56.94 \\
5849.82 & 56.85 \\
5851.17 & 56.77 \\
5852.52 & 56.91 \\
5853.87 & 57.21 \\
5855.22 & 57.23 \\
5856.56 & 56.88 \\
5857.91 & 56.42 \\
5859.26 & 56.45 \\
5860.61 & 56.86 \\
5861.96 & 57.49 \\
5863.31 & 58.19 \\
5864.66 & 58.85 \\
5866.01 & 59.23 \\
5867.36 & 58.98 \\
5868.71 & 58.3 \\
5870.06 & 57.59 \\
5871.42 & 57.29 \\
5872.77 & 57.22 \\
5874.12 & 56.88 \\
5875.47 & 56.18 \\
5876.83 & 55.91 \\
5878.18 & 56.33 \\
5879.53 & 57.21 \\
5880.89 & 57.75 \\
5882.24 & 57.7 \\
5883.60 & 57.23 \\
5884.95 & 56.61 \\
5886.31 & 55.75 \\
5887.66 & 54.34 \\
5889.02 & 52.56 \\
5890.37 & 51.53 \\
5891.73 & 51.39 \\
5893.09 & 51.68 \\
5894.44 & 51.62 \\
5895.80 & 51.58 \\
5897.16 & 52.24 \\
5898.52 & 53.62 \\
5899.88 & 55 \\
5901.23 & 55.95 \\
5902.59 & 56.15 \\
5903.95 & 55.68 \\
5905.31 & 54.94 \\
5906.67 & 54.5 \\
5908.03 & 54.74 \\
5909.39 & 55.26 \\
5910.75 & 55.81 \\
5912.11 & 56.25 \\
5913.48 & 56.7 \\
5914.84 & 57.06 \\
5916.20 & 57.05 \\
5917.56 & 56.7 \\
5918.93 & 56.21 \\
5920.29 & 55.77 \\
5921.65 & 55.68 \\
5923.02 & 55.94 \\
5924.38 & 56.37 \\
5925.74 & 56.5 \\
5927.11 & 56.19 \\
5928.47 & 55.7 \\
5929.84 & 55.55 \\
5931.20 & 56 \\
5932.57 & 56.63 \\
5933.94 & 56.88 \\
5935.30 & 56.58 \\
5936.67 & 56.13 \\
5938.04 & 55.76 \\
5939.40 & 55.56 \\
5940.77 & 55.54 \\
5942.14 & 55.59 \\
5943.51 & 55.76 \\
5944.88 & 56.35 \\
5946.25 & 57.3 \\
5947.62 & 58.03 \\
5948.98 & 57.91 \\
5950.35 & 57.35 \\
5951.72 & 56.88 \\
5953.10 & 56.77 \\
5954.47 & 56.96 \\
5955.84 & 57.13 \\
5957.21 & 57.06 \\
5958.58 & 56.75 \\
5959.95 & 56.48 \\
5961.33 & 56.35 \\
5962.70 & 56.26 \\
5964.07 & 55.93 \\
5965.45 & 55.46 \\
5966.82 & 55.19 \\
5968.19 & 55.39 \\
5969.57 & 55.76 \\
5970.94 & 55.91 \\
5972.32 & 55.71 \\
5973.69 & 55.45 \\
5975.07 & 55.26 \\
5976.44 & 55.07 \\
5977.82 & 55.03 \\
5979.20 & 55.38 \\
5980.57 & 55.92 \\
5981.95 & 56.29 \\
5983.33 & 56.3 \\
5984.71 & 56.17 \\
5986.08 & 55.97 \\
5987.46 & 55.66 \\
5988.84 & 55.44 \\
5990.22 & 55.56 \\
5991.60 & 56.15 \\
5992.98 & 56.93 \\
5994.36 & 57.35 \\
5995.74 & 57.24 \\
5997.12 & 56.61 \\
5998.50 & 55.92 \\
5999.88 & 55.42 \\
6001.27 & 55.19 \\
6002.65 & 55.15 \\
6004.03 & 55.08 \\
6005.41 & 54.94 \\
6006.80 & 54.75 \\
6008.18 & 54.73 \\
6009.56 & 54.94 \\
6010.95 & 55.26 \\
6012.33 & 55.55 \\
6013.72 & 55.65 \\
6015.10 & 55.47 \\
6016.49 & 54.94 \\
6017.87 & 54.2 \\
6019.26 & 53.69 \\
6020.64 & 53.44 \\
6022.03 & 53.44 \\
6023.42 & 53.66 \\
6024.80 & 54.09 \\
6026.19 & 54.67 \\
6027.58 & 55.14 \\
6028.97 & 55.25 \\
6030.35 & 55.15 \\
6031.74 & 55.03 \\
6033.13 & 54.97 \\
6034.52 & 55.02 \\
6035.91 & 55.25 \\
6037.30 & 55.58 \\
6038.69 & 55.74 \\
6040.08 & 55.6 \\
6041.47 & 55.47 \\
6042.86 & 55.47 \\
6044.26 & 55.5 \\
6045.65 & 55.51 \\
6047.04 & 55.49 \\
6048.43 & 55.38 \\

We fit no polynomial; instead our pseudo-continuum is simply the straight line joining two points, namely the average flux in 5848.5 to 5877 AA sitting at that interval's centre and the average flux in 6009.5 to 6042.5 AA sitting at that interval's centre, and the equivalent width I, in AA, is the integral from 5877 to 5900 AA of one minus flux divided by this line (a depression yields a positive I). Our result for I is 1.0 AA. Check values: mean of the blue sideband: 57.3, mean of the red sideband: 54.9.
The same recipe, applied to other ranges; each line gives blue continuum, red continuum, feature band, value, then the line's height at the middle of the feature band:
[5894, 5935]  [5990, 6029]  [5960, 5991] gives -0.2 AA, 55.3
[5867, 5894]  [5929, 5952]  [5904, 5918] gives 0.1 AA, 56.2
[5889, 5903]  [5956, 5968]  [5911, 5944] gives -1.0 AA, 54.5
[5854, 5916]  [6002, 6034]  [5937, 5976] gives -0.7 AA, 55.3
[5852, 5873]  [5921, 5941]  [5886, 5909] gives 1.3 AA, 56.8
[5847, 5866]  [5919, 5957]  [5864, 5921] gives 1.2 AA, 56.9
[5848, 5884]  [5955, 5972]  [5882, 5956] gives 1.4 AA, 56.7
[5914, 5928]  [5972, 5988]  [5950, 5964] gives -0.2 AA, 56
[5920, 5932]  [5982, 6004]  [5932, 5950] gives -0.2 AA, 56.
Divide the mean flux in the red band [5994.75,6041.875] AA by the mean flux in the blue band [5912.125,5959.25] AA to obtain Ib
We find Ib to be 0.98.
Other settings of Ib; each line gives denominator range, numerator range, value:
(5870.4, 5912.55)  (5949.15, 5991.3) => 1.02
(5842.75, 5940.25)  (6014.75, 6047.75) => 0.98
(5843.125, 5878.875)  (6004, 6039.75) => 0.96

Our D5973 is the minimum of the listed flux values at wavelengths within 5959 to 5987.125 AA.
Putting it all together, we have 55.03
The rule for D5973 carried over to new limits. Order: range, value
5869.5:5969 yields 51.39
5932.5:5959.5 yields 55.54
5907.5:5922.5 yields 54.74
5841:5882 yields 55.91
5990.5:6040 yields 53.44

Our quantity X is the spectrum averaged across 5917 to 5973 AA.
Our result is 56.3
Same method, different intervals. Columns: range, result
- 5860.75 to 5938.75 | 55.9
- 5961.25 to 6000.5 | 55.9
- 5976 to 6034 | 55.3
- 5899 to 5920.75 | 55.8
